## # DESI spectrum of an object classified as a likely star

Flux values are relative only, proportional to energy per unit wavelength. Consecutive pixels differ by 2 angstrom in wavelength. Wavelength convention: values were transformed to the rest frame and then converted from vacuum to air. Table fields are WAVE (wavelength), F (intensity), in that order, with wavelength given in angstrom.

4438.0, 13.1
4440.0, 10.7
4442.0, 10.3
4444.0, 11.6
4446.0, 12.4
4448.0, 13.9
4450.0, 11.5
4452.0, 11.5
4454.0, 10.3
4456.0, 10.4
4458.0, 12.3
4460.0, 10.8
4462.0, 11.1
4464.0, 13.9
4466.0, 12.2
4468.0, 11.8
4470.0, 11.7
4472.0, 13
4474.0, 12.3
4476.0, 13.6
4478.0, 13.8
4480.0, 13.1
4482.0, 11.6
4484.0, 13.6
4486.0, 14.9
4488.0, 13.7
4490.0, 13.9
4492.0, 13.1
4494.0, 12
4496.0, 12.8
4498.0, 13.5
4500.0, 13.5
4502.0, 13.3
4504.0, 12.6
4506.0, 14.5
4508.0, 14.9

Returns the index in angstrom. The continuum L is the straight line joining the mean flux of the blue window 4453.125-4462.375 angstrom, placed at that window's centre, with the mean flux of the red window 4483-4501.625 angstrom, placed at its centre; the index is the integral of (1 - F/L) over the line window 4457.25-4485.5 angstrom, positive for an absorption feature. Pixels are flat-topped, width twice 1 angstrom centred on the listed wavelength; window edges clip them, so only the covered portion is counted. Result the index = -1.4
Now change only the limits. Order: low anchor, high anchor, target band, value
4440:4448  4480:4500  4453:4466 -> 0.7 angstrom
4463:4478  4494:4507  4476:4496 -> -0.4 angstrom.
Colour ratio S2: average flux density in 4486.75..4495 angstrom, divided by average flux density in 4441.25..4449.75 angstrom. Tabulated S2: 1.1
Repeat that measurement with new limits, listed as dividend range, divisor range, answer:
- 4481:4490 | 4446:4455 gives 1.14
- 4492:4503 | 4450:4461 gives 1.17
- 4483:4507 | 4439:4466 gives 1.16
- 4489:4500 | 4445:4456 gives 1.11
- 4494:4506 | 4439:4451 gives 1.12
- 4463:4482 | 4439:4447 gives 1.13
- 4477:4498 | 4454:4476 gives 1.11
